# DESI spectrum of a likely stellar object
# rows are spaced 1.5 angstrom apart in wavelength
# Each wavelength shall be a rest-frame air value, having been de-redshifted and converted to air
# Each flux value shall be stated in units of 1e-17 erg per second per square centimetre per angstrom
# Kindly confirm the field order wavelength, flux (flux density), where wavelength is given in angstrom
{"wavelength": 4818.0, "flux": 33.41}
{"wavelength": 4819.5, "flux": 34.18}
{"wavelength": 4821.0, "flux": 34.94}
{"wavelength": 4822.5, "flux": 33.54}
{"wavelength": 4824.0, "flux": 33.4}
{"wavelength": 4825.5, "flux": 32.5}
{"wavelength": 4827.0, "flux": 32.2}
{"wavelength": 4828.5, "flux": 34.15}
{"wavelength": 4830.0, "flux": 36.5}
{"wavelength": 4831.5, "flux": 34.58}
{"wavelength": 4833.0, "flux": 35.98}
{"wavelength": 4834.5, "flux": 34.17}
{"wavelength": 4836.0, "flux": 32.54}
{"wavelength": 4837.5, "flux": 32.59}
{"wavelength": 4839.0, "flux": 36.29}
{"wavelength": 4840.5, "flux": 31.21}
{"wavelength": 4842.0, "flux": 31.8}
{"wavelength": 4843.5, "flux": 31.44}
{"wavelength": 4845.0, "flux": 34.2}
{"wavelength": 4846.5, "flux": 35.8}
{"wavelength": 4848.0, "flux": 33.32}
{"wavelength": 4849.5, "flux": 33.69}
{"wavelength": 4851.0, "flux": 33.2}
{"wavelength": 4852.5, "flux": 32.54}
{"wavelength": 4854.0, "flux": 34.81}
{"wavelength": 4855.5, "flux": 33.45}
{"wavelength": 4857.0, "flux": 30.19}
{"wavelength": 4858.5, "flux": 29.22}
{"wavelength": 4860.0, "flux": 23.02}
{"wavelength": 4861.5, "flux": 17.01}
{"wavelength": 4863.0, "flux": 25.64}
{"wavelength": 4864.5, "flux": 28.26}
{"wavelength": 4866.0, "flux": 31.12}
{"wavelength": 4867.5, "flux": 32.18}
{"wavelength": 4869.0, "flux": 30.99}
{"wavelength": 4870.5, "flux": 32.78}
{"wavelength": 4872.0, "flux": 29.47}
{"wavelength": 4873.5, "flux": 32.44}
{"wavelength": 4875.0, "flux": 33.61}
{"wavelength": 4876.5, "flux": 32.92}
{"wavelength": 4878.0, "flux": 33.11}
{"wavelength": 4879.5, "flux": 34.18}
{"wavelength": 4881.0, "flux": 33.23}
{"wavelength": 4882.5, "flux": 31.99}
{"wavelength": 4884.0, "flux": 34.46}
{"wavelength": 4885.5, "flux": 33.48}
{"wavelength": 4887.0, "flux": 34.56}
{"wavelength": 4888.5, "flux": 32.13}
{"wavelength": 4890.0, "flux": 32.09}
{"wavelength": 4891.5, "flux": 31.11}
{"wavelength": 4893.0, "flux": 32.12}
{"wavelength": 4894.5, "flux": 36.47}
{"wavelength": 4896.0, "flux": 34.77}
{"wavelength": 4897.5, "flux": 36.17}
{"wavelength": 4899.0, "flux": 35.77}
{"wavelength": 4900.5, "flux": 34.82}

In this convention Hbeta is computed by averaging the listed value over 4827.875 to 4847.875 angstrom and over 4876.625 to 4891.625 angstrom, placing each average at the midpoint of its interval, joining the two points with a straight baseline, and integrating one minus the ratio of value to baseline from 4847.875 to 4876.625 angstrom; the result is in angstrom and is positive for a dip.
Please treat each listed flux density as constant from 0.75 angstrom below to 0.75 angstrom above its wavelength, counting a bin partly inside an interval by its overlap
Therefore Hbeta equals 2.7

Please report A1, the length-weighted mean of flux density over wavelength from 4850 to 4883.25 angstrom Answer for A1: 30.7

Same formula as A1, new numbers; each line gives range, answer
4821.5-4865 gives 32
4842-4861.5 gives 31.5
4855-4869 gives 27.9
